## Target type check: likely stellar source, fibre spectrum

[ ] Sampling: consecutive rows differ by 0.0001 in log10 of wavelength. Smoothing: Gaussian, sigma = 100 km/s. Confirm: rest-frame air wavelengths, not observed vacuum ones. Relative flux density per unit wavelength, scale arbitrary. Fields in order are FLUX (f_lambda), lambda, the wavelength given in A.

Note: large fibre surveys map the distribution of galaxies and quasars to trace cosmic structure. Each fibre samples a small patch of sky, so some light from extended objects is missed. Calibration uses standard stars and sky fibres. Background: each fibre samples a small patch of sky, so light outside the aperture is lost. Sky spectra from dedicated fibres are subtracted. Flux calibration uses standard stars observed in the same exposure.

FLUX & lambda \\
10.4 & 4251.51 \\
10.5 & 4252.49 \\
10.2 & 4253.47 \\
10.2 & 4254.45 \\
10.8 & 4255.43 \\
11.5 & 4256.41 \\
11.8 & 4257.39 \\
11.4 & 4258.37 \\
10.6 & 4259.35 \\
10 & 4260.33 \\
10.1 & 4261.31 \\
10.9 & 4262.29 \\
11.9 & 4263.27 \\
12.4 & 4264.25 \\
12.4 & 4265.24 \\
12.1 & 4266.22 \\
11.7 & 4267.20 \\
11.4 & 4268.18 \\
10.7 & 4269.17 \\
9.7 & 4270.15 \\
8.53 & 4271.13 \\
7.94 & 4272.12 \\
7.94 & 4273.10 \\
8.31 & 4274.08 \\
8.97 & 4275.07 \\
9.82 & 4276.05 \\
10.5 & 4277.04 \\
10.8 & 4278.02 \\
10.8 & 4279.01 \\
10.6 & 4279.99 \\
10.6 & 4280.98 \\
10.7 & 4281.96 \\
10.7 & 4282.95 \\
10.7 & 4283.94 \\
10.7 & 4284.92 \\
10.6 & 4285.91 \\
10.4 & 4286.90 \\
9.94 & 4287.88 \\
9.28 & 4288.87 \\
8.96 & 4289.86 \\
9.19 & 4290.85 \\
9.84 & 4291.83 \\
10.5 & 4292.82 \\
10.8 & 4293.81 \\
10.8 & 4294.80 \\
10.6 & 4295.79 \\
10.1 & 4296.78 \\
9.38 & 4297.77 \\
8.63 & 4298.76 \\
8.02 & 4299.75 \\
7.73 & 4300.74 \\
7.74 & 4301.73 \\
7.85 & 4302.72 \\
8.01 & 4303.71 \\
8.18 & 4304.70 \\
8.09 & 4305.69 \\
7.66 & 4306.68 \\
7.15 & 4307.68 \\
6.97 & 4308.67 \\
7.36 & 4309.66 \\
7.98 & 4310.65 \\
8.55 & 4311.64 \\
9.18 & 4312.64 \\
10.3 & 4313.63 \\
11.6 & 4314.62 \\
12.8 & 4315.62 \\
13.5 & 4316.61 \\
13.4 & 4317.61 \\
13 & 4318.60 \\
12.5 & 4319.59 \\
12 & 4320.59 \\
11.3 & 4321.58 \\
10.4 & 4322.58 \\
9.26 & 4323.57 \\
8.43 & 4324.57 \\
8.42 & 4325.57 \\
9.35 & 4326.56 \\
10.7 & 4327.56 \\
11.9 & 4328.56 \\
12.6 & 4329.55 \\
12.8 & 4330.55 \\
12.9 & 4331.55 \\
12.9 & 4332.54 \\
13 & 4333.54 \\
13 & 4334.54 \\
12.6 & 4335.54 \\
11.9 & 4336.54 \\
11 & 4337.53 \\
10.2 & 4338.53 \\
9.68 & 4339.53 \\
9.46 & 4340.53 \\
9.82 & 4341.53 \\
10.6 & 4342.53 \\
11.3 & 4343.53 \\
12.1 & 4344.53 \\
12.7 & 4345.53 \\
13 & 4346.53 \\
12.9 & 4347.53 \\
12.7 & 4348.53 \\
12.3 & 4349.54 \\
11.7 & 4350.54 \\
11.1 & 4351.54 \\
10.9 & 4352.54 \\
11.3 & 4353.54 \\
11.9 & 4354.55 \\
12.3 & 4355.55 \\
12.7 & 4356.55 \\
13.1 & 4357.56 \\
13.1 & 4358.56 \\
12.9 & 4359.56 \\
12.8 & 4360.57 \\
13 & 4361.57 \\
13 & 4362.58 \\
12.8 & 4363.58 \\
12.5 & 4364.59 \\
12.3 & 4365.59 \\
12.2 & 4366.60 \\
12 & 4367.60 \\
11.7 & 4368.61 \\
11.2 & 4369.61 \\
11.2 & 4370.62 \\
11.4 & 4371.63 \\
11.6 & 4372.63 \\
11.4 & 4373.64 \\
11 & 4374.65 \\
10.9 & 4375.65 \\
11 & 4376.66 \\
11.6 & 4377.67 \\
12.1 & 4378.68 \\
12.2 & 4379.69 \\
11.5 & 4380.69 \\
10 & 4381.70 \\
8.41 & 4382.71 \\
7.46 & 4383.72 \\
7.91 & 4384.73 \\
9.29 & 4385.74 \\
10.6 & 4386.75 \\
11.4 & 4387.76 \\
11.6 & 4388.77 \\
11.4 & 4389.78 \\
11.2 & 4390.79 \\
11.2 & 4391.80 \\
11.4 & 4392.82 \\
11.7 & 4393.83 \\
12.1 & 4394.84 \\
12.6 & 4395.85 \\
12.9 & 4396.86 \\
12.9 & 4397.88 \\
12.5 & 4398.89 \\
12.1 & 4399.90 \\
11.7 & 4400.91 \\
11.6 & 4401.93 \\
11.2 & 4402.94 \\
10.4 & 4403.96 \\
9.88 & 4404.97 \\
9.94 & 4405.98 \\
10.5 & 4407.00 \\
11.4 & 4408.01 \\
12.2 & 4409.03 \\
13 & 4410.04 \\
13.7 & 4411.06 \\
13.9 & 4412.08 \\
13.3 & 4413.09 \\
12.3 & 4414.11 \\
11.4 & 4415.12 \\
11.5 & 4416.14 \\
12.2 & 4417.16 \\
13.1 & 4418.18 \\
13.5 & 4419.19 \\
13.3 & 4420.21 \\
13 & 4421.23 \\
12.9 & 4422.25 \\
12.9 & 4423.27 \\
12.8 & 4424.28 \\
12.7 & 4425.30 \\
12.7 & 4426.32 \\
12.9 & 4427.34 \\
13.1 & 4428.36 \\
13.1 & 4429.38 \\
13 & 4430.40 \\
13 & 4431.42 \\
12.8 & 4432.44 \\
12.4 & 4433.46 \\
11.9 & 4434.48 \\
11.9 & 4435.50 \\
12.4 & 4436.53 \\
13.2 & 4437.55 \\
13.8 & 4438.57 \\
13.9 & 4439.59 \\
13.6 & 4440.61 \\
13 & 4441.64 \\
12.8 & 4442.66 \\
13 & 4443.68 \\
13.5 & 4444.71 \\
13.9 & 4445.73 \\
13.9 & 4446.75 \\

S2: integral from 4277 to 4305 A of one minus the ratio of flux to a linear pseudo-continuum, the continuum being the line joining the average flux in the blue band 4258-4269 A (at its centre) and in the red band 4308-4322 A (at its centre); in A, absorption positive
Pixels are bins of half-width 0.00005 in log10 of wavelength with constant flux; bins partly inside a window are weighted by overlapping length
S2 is 3.21 A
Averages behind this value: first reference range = 11.3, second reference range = 10.7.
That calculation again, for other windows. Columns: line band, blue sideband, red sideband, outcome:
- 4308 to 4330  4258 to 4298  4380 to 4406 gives 0.2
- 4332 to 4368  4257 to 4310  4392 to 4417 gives -3.5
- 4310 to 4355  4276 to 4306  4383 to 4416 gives -4.2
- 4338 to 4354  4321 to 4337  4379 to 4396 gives -0.3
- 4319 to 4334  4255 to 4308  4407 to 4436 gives -0.6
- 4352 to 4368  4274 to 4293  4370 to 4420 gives -2.0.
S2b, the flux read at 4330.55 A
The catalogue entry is 12.8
